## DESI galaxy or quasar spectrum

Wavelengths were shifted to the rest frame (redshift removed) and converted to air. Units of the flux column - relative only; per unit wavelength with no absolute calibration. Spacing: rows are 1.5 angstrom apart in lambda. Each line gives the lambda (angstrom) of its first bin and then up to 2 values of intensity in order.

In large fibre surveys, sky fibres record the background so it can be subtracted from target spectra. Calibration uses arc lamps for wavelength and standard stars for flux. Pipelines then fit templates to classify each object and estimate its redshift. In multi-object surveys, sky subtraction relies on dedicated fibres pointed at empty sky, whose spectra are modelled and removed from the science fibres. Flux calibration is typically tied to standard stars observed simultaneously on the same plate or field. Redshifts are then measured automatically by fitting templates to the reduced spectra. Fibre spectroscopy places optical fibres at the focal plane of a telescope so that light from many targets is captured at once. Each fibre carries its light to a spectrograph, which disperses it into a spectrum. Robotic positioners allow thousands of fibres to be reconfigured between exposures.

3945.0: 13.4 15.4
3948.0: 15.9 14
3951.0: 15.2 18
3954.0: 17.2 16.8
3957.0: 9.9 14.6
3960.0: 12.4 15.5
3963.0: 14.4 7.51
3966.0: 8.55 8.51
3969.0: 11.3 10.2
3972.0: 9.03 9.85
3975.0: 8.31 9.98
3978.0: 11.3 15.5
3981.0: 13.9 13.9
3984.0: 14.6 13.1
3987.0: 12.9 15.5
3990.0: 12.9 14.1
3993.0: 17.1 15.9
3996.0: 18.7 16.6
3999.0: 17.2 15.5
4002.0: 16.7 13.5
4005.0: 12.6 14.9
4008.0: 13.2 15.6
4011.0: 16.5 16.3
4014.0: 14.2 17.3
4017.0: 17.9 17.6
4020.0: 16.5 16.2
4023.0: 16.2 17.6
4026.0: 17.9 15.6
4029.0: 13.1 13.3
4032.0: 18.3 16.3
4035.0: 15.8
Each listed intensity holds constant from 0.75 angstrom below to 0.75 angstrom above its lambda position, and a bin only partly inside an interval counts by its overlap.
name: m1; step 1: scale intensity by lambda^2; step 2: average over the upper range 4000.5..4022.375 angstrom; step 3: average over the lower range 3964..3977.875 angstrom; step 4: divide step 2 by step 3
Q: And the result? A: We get 1.7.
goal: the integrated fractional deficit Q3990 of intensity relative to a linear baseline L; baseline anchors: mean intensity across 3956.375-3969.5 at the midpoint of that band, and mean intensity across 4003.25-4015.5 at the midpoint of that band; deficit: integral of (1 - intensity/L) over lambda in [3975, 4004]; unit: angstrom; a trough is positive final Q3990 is -2.4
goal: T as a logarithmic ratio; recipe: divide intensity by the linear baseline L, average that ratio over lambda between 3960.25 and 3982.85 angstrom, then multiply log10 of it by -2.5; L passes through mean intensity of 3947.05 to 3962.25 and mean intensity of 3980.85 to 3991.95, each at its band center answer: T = 0.27 mag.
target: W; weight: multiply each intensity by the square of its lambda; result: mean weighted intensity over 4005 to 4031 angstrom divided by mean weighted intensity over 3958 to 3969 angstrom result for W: 1.41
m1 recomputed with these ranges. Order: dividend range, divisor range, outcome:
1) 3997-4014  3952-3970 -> 1.22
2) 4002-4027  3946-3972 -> 1.25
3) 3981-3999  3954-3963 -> 1.08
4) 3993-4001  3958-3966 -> 1.38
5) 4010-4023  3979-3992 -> 1.20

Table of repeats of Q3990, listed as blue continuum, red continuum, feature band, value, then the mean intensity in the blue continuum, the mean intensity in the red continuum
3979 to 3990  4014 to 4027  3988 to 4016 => 0.0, 14.1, 16.9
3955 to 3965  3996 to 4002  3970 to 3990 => 3.7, 13.1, 16.8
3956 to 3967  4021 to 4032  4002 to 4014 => 0.0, 11.9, 15.9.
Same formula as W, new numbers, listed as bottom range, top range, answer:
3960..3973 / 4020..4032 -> 1.53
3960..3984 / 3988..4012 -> 1.38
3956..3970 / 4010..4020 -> 1.48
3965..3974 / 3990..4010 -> 1.65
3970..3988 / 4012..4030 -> 1.39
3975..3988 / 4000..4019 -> 1.22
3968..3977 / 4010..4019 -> 1.74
